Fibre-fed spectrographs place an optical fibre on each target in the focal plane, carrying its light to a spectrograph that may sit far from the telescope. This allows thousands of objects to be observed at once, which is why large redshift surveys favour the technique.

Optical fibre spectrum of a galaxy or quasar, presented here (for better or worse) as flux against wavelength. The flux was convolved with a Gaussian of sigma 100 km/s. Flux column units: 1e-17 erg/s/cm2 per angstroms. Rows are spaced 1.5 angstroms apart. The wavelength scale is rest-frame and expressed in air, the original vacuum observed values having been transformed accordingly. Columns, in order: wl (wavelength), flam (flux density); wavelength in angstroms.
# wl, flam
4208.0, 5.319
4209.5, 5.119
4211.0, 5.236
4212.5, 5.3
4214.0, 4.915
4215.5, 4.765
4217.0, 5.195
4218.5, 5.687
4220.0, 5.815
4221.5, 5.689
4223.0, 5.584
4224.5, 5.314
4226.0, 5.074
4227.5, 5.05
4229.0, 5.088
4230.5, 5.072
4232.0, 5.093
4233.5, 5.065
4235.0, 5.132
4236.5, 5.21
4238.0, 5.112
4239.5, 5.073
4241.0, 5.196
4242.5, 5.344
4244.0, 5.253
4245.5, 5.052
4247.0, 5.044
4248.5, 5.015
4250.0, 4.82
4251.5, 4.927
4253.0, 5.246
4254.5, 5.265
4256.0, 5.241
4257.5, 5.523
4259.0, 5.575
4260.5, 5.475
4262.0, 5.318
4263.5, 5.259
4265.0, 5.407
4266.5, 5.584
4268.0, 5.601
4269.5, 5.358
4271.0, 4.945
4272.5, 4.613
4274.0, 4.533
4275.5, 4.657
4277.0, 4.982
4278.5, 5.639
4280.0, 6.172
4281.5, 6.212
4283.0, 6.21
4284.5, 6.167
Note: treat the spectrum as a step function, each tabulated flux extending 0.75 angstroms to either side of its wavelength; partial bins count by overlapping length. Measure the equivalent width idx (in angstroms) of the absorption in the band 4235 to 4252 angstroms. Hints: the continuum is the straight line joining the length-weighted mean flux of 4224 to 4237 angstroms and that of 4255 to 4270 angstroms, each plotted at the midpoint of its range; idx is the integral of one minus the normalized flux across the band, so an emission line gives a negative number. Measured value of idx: 0.5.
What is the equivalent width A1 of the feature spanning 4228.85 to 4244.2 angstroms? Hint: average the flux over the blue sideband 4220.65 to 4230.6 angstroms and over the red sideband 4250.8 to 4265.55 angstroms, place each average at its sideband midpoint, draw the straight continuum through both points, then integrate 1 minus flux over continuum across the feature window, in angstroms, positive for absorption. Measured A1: 0.4 angstroms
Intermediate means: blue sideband 5.29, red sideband 5.32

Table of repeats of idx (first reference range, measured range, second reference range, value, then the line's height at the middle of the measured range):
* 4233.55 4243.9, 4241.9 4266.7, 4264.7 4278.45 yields -0.5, 5.14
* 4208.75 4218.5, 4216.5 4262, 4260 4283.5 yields -0.1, 5.24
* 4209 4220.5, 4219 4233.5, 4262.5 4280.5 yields -0.2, 5.24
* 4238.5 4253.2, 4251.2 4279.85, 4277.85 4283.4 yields 1.9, 5.64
